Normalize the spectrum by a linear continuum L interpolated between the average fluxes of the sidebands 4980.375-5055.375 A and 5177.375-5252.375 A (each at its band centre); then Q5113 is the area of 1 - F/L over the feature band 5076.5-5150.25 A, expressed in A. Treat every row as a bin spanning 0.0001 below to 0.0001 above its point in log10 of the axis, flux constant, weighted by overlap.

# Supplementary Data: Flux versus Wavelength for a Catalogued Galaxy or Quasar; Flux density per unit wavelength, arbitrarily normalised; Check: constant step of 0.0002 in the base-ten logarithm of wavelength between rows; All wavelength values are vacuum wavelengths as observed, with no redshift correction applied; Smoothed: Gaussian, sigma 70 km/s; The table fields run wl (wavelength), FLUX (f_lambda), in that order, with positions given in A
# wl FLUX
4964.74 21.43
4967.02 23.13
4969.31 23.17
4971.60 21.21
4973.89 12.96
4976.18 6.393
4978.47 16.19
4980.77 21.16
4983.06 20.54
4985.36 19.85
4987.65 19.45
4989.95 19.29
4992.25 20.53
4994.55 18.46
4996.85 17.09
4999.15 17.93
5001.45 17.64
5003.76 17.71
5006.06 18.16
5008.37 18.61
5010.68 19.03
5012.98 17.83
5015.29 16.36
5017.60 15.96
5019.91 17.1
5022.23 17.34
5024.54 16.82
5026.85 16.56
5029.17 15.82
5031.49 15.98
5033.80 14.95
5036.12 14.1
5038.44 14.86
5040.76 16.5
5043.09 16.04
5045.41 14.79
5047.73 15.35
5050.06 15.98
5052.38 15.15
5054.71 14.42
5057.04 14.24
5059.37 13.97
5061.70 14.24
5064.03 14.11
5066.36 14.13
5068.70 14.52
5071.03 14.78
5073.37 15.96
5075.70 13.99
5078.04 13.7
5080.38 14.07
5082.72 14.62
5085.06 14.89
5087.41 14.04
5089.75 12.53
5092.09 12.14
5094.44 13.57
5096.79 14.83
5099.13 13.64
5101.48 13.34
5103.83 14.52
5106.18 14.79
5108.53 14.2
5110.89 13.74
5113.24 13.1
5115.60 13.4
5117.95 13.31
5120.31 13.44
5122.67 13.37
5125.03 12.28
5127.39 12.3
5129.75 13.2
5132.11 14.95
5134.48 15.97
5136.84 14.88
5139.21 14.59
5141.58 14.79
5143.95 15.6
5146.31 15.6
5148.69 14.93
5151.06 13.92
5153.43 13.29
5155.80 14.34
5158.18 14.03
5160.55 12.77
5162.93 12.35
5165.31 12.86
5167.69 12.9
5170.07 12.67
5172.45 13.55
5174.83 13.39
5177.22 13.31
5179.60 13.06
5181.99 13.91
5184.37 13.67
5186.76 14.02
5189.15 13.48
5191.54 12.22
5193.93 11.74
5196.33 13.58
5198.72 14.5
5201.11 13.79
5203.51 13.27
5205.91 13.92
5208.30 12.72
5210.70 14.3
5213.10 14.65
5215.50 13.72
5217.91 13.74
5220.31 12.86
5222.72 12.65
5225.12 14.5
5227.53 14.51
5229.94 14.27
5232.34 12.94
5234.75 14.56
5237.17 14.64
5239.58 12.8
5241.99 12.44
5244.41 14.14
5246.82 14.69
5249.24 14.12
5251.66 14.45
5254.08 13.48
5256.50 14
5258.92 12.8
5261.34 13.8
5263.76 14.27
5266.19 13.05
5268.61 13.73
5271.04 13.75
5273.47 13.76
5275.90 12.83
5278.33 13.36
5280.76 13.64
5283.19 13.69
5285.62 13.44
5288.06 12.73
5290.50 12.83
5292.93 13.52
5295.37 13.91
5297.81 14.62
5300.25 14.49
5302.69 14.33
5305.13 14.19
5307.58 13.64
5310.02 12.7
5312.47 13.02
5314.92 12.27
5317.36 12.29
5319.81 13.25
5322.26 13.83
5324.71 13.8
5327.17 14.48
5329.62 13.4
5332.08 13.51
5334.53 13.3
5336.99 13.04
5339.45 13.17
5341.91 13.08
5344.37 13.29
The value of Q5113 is 6.9 A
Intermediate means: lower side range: 17.2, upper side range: 13.7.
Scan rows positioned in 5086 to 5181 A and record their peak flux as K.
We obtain 15.97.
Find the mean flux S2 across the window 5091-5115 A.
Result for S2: 13.8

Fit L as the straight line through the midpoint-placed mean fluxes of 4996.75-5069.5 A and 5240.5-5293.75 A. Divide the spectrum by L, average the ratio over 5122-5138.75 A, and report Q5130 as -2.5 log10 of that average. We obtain 0.08 mag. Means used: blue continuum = 16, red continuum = 13.6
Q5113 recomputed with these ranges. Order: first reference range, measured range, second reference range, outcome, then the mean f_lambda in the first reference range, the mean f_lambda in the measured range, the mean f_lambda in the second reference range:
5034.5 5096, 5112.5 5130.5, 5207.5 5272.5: 1.5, 14.5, 13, 13.8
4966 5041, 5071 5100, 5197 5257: 3.8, 17.5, 14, 13.8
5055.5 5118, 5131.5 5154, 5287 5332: -1.6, 14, 14.9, 13.5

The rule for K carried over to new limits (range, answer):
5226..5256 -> 14.69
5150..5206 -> 14.5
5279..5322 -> 14.62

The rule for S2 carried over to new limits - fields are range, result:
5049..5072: 14.5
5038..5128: 14.2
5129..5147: 15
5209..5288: 13.7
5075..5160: 14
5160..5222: 13.3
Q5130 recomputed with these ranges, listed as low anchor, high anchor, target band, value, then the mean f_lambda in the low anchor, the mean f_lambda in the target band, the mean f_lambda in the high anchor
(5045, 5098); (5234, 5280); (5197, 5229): 0.006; 14.3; 13.8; 13.7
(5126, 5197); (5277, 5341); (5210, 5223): -0.005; 13.7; 13.7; 13.5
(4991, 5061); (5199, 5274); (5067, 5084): 0.096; 16.5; 14.5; 13.8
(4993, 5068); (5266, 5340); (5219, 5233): 0.045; 16.2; 13.7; 13.5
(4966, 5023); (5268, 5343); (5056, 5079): 0.184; 18.1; 14.4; 13.5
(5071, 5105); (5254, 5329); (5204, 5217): -0.008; 14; 13.8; 13.5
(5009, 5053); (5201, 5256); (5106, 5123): 0.117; 16.2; 13.6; 13.8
